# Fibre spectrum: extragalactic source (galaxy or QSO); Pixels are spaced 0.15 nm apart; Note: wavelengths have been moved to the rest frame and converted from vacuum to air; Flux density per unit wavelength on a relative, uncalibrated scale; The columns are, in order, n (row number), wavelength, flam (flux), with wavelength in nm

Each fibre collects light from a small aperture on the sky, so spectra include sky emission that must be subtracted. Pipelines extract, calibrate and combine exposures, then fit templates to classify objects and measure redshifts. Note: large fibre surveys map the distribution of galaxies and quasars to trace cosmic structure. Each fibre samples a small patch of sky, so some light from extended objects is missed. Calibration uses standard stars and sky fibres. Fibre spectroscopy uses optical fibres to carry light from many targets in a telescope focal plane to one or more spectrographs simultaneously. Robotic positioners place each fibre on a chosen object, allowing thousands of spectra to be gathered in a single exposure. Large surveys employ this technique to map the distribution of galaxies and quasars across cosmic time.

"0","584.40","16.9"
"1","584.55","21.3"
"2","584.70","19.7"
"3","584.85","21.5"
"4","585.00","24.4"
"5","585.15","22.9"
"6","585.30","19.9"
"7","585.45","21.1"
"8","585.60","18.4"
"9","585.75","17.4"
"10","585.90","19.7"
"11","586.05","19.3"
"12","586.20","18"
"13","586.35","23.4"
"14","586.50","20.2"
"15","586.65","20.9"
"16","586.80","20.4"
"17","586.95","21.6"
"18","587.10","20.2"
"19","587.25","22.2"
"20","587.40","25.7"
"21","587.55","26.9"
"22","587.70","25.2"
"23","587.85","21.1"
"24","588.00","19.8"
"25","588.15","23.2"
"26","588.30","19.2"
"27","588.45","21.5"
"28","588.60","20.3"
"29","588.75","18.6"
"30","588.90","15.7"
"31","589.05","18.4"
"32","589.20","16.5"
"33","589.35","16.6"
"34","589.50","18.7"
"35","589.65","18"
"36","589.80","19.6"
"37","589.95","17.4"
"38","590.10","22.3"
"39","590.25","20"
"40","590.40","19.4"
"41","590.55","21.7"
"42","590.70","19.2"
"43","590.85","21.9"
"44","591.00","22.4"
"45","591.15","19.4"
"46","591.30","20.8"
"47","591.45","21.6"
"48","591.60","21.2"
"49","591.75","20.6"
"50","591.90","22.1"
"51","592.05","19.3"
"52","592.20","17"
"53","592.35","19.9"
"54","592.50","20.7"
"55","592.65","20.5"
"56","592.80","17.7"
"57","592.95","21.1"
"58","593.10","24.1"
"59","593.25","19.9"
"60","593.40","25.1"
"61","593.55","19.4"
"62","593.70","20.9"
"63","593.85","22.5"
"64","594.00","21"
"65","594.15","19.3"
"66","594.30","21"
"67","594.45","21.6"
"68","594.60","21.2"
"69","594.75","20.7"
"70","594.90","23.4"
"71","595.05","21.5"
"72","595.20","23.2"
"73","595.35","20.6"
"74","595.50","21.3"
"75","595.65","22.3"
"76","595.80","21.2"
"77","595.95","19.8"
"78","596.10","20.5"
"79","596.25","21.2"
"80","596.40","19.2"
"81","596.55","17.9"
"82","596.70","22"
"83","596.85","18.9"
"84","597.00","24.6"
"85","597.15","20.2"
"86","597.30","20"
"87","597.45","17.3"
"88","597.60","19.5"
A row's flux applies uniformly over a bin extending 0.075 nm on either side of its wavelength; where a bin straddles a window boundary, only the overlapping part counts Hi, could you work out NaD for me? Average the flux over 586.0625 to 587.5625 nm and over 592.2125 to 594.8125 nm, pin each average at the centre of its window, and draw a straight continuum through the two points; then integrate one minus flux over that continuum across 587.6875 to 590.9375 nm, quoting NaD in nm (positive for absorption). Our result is 0.26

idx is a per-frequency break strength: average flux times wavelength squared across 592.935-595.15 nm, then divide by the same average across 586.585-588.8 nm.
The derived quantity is 1.01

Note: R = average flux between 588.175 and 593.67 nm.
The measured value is 20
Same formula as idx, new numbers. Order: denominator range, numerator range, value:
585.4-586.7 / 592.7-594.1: 1.10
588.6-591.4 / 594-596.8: 1.11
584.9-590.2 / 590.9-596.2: 1.05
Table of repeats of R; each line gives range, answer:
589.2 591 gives 19.5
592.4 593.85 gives 21.1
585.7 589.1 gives 20.9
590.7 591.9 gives 21.1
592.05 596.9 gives 20.8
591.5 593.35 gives 20.4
